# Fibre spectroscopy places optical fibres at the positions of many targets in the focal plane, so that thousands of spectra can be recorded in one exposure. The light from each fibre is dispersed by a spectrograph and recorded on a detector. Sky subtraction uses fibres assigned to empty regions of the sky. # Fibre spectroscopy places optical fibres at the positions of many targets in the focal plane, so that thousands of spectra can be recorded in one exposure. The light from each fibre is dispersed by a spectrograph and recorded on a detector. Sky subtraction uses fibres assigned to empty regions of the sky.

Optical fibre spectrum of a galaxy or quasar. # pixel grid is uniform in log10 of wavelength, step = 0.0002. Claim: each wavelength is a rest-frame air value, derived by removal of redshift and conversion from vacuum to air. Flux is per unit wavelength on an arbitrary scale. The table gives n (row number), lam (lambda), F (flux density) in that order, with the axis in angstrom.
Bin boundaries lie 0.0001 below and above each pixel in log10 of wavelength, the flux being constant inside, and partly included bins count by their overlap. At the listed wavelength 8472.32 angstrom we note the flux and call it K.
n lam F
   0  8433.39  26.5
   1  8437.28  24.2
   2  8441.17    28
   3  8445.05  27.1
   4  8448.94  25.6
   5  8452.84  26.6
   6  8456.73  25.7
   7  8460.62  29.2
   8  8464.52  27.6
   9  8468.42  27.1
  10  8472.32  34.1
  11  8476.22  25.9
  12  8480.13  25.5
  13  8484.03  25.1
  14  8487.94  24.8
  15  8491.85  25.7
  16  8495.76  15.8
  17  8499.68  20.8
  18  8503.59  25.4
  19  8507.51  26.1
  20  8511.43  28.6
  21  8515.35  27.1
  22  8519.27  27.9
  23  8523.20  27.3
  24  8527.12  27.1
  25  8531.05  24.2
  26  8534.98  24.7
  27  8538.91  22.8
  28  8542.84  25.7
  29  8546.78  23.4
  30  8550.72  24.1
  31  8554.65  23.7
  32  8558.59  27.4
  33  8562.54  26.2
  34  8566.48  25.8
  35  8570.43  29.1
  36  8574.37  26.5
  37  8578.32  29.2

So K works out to 34.1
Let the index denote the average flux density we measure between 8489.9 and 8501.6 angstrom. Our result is 20.8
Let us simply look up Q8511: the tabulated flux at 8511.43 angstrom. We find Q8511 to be 28.6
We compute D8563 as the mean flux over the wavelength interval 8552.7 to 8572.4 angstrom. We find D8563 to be 26.4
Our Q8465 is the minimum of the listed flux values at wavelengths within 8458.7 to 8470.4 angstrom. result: 27.1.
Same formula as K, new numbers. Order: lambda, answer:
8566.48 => 25.8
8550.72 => 24.1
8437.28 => 24.2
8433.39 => 26.5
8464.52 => 27.6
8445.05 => 27.1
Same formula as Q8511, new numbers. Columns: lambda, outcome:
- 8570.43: 29.1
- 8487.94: 24.8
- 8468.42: 27.1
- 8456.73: 25.7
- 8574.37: 26.5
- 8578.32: 29.2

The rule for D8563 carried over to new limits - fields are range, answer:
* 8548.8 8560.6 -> 25.1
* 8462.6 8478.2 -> 28.7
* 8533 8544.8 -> 24.4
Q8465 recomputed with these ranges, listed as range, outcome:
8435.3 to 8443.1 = 24.2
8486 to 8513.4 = 15.8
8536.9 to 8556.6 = 22.8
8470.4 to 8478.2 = 25.9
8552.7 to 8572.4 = 23.7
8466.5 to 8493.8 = 24.8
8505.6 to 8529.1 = 26.1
